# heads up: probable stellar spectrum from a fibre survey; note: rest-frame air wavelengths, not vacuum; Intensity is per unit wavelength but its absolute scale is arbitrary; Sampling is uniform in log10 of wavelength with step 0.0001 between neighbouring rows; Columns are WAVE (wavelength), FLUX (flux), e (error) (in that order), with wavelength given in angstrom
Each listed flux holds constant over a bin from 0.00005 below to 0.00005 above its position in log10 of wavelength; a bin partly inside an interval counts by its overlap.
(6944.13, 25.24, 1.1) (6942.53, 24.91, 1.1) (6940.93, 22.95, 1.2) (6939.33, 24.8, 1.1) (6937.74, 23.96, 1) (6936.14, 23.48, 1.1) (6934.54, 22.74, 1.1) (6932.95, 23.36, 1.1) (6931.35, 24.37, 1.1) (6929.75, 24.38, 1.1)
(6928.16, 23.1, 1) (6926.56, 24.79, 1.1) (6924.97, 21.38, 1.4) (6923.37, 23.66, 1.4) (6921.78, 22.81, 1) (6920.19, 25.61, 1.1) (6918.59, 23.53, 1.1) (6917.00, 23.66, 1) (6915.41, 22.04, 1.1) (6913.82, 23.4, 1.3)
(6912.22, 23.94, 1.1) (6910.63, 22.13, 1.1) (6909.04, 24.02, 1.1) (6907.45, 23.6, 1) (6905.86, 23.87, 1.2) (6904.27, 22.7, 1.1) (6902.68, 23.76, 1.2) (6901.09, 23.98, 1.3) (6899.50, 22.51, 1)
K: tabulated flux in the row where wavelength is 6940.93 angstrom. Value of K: 22.95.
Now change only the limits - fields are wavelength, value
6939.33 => 24.8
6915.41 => 22.04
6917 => 23.66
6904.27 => 22.7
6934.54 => 22.74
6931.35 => 24.37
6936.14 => 23.48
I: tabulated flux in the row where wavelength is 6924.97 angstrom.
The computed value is 21.38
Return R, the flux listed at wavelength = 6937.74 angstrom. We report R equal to 23.96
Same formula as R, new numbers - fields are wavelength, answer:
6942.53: 24.91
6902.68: 23.76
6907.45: 23.6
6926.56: 24.79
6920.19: 25.61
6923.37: 23.66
